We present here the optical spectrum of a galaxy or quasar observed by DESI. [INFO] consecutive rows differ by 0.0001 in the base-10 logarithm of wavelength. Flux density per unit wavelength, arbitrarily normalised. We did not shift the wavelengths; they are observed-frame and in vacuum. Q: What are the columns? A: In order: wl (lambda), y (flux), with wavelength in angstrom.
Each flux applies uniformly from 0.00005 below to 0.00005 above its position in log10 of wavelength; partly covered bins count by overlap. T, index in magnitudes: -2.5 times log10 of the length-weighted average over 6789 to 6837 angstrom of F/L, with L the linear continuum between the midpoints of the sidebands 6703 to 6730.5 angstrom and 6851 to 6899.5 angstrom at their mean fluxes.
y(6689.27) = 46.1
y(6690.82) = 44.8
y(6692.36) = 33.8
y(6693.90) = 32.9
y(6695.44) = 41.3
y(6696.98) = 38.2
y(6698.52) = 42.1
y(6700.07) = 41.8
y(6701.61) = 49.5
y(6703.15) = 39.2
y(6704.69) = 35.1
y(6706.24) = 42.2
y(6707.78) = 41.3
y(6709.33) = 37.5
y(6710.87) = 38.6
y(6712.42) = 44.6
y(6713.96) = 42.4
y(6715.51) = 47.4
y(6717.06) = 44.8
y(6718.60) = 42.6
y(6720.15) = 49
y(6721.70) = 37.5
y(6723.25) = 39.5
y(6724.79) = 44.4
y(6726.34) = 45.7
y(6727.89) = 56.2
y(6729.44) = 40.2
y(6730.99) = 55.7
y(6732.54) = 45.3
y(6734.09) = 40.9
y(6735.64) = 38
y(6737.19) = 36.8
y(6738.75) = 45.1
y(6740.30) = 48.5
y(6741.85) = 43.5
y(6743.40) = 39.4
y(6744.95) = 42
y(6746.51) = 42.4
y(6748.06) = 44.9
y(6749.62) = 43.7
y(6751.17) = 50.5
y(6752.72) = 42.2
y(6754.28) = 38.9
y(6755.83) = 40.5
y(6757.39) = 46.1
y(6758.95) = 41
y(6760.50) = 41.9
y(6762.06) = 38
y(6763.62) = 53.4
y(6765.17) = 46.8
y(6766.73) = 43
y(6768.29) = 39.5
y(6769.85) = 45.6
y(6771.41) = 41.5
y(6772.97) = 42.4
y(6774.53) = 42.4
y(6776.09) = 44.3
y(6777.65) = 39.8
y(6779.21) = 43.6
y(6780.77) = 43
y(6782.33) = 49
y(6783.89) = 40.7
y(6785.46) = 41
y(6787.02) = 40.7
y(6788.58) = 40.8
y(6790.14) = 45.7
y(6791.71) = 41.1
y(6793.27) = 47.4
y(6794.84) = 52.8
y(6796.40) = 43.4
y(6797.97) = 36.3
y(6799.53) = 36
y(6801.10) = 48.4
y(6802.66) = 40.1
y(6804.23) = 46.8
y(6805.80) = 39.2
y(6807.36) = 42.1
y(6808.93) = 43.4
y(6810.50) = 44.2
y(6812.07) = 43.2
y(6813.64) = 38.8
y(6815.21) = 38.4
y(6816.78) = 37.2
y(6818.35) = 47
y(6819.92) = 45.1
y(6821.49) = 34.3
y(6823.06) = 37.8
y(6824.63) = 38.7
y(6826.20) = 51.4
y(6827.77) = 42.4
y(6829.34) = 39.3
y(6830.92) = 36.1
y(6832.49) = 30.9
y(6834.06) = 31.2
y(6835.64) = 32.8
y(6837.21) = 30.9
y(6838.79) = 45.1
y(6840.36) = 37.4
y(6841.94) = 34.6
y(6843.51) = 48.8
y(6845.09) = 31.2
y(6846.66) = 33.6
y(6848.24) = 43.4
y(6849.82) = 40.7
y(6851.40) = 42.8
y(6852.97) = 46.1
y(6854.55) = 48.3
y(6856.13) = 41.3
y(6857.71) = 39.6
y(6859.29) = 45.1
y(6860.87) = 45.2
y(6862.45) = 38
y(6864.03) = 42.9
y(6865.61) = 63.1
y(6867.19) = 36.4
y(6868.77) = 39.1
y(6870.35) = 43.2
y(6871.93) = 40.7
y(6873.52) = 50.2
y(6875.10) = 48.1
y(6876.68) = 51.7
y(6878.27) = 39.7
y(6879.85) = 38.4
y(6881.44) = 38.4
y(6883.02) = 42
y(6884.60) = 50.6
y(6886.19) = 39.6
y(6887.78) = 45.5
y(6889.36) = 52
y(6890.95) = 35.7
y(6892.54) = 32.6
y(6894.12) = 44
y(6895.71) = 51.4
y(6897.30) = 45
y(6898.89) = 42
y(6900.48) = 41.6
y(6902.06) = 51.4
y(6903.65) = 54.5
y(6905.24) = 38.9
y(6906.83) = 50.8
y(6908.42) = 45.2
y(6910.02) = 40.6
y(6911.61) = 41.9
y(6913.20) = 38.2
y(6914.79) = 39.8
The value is 0.07 mag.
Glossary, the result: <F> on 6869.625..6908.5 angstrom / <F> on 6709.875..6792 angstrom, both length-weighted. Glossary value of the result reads 1.0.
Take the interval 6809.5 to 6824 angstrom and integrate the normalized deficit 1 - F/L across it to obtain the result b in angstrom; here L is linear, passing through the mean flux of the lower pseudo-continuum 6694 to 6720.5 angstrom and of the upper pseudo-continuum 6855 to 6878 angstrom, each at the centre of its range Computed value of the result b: 1.0 angstrom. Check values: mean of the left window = 41.9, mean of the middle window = 40.7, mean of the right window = 44.6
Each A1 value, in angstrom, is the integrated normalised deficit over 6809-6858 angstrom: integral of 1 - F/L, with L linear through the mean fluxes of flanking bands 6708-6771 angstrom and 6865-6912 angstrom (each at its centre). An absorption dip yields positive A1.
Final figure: 4.77 angstrom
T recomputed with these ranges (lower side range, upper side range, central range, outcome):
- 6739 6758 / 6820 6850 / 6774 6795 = -0.06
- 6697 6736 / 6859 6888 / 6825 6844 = 0.15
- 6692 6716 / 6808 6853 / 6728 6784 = -0.09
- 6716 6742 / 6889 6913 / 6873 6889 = -0.01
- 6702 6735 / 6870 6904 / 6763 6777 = -0.01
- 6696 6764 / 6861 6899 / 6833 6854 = 0.14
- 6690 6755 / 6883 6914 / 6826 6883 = 0.07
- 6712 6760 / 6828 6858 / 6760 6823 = -0.04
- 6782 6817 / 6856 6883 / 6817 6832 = 0.05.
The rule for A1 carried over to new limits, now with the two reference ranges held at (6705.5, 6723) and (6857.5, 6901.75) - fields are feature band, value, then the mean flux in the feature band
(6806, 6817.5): 0.6 angstrom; 41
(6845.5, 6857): 0.4 angstrom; 41.9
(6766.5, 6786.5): 0.1 angstrom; 42.7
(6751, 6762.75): 0.2 angstrom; 42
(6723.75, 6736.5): -0.9 angstrom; 45.6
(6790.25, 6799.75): -0.1 angstrom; 43.4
